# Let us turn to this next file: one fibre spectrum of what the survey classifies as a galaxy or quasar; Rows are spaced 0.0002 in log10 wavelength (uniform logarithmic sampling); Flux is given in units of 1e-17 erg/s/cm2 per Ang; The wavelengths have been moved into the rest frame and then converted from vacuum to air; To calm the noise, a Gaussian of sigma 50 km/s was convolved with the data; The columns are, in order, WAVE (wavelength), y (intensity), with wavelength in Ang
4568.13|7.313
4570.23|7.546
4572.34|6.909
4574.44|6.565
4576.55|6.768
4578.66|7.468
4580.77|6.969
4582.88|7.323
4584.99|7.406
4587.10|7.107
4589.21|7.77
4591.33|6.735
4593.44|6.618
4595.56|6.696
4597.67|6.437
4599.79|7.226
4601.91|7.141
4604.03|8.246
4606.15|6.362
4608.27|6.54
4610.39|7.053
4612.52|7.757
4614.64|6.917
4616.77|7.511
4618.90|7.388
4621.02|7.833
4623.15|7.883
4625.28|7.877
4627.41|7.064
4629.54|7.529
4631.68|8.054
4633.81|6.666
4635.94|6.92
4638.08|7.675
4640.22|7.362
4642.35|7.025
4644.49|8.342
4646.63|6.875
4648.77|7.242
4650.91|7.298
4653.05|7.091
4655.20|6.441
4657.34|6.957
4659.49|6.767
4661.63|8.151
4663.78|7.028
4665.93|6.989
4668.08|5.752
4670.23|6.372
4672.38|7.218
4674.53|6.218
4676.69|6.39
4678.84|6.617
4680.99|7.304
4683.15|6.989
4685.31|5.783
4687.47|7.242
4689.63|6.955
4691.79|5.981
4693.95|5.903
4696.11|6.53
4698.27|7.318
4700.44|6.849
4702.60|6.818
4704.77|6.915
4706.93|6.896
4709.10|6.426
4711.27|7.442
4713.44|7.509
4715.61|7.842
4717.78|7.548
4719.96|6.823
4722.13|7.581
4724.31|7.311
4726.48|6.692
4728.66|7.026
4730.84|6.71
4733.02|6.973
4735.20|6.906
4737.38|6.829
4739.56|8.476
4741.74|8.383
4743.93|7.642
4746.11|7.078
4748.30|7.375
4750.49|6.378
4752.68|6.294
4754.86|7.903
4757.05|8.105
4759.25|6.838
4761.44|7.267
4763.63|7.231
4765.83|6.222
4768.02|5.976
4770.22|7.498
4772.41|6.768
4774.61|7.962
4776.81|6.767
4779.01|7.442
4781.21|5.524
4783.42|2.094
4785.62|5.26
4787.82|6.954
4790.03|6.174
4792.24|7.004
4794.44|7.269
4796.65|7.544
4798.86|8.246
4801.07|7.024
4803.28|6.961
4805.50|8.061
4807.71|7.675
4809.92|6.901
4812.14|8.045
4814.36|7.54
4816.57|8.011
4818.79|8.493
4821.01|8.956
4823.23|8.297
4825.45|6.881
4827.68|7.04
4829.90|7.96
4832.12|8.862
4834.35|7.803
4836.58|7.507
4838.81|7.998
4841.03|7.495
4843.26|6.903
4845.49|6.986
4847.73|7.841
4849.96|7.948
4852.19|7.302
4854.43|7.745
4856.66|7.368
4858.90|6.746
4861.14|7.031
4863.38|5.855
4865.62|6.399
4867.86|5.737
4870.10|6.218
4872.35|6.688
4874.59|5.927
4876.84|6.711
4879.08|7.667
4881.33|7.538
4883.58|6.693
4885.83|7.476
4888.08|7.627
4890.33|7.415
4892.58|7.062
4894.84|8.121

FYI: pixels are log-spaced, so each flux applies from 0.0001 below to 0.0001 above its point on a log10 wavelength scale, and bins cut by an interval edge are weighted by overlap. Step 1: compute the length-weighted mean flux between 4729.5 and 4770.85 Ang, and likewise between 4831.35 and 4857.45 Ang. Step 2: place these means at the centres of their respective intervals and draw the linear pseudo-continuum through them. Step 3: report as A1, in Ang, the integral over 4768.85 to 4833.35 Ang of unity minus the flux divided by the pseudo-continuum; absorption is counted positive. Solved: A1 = 1.8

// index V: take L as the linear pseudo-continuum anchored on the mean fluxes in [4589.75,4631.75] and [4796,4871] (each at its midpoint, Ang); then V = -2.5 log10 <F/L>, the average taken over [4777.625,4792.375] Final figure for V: 0.28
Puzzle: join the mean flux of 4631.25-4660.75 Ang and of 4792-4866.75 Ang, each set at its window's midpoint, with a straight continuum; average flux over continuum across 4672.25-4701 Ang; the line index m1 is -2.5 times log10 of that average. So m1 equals 0.097 mag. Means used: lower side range 7.18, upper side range 7.53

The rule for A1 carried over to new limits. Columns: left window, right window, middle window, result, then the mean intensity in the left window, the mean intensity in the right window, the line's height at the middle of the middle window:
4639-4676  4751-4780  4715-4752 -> -1.0 Ang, 7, 7.08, 7.06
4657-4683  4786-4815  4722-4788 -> 2.2 Ang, 6.82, 7.28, 7.12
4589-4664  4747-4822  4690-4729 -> 0.9 Ang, 7.23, 7.05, 7.14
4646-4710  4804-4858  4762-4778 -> 0.9 Ang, 6.78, 7.72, 7.35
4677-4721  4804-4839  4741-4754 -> 0.2 Ang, 6.88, 7.86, 7.27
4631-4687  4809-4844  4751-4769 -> 1.2 Ang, 6.98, 7.81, 7.48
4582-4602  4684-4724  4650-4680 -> 0.7 Ang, 7.04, 6.92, 6.96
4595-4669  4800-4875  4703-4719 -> 0.1 Ang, 7.21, 7.37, 7.27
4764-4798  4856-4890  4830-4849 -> -2.9 Ang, 6.46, 6.79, 6.67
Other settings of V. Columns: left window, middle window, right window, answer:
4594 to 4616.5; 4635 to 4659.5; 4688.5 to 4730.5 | -0.03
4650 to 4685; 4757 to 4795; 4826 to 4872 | 0.09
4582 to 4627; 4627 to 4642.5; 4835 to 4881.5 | -0.02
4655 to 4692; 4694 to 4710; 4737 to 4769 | 0.02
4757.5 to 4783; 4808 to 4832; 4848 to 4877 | -0.16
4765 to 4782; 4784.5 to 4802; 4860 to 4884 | -0.03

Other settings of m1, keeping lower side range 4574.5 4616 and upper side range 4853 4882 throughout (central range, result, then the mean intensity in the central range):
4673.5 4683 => 0.05 mag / 6.67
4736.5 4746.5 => -0.13 mag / 7.75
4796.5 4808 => -0.12 mag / 7.58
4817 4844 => -0.16 mag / 7.87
